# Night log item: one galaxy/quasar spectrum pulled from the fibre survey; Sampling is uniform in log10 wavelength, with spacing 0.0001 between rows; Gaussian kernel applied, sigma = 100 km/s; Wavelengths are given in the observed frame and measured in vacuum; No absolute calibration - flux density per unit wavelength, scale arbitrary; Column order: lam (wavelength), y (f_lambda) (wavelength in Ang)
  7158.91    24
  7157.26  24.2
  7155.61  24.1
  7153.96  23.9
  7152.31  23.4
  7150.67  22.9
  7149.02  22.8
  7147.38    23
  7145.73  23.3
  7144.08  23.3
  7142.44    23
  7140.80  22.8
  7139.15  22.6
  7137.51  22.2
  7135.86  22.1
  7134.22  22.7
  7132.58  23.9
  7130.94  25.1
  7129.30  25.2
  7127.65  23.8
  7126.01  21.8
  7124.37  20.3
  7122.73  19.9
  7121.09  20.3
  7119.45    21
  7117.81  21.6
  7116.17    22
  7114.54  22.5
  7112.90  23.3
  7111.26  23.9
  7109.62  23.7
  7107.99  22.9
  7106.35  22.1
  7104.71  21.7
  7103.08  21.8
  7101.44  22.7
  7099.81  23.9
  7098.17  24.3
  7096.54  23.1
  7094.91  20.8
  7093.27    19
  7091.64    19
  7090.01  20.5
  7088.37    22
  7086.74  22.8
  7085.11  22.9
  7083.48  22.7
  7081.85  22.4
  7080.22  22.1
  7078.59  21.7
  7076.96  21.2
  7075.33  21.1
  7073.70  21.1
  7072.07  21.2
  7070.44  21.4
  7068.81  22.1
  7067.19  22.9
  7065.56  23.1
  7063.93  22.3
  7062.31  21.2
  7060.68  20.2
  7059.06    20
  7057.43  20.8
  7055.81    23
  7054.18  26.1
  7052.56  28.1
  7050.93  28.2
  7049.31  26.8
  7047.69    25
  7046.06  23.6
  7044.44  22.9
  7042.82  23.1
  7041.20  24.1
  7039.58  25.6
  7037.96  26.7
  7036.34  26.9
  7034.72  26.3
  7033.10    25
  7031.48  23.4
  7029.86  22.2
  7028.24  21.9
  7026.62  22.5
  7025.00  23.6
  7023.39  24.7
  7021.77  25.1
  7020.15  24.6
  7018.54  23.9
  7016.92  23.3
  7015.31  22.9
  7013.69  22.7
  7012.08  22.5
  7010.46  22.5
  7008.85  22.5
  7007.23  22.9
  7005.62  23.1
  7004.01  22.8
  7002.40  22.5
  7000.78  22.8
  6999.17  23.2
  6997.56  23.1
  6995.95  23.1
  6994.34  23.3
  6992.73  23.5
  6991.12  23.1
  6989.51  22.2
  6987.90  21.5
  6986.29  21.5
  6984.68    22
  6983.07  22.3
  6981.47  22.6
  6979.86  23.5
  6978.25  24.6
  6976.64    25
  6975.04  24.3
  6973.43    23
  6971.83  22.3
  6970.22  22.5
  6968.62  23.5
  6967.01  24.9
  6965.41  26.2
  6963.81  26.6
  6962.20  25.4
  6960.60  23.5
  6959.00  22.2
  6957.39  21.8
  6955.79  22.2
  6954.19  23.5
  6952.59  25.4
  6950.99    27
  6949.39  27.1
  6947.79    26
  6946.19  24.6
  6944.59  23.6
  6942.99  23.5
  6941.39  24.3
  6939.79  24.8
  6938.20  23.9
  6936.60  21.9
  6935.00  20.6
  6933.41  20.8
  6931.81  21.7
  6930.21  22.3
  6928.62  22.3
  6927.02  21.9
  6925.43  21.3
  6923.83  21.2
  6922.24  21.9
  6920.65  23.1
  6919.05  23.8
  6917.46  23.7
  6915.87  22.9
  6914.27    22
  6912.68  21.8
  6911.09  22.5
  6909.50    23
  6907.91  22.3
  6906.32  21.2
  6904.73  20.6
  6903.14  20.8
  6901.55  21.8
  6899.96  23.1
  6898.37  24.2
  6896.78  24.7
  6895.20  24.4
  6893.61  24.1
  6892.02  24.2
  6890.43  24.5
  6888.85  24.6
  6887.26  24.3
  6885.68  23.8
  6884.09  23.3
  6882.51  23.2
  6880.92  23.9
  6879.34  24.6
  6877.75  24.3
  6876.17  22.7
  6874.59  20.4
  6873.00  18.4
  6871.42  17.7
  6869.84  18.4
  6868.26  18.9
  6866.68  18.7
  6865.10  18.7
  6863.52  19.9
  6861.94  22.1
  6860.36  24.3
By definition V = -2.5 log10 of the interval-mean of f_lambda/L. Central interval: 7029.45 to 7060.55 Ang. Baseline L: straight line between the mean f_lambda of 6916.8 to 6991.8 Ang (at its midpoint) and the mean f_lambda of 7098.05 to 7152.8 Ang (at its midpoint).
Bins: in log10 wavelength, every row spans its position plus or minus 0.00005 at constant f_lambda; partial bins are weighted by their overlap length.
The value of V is -0.07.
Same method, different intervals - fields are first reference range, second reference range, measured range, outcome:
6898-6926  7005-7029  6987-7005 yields 0.01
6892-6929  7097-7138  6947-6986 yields -0.07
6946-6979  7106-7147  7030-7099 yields 0.01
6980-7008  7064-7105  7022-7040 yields -0.10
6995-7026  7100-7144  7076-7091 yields 0.04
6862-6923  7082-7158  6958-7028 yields -0.04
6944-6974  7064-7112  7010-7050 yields -0.05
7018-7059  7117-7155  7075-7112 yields 0.06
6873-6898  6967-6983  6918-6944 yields 0.05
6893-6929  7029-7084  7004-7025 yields -0.01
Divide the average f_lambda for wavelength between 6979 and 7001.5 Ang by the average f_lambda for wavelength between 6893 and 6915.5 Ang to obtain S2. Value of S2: 1.0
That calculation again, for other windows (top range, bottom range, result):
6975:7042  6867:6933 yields 1.05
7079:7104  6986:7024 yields 0.95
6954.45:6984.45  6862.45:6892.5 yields 1.08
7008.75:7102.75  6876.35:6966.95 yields 0.99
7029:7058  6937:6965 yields 1.02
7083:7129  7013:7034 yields 0.94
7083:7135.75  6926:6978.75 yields 0.94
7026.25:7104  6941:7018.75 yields 0.98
